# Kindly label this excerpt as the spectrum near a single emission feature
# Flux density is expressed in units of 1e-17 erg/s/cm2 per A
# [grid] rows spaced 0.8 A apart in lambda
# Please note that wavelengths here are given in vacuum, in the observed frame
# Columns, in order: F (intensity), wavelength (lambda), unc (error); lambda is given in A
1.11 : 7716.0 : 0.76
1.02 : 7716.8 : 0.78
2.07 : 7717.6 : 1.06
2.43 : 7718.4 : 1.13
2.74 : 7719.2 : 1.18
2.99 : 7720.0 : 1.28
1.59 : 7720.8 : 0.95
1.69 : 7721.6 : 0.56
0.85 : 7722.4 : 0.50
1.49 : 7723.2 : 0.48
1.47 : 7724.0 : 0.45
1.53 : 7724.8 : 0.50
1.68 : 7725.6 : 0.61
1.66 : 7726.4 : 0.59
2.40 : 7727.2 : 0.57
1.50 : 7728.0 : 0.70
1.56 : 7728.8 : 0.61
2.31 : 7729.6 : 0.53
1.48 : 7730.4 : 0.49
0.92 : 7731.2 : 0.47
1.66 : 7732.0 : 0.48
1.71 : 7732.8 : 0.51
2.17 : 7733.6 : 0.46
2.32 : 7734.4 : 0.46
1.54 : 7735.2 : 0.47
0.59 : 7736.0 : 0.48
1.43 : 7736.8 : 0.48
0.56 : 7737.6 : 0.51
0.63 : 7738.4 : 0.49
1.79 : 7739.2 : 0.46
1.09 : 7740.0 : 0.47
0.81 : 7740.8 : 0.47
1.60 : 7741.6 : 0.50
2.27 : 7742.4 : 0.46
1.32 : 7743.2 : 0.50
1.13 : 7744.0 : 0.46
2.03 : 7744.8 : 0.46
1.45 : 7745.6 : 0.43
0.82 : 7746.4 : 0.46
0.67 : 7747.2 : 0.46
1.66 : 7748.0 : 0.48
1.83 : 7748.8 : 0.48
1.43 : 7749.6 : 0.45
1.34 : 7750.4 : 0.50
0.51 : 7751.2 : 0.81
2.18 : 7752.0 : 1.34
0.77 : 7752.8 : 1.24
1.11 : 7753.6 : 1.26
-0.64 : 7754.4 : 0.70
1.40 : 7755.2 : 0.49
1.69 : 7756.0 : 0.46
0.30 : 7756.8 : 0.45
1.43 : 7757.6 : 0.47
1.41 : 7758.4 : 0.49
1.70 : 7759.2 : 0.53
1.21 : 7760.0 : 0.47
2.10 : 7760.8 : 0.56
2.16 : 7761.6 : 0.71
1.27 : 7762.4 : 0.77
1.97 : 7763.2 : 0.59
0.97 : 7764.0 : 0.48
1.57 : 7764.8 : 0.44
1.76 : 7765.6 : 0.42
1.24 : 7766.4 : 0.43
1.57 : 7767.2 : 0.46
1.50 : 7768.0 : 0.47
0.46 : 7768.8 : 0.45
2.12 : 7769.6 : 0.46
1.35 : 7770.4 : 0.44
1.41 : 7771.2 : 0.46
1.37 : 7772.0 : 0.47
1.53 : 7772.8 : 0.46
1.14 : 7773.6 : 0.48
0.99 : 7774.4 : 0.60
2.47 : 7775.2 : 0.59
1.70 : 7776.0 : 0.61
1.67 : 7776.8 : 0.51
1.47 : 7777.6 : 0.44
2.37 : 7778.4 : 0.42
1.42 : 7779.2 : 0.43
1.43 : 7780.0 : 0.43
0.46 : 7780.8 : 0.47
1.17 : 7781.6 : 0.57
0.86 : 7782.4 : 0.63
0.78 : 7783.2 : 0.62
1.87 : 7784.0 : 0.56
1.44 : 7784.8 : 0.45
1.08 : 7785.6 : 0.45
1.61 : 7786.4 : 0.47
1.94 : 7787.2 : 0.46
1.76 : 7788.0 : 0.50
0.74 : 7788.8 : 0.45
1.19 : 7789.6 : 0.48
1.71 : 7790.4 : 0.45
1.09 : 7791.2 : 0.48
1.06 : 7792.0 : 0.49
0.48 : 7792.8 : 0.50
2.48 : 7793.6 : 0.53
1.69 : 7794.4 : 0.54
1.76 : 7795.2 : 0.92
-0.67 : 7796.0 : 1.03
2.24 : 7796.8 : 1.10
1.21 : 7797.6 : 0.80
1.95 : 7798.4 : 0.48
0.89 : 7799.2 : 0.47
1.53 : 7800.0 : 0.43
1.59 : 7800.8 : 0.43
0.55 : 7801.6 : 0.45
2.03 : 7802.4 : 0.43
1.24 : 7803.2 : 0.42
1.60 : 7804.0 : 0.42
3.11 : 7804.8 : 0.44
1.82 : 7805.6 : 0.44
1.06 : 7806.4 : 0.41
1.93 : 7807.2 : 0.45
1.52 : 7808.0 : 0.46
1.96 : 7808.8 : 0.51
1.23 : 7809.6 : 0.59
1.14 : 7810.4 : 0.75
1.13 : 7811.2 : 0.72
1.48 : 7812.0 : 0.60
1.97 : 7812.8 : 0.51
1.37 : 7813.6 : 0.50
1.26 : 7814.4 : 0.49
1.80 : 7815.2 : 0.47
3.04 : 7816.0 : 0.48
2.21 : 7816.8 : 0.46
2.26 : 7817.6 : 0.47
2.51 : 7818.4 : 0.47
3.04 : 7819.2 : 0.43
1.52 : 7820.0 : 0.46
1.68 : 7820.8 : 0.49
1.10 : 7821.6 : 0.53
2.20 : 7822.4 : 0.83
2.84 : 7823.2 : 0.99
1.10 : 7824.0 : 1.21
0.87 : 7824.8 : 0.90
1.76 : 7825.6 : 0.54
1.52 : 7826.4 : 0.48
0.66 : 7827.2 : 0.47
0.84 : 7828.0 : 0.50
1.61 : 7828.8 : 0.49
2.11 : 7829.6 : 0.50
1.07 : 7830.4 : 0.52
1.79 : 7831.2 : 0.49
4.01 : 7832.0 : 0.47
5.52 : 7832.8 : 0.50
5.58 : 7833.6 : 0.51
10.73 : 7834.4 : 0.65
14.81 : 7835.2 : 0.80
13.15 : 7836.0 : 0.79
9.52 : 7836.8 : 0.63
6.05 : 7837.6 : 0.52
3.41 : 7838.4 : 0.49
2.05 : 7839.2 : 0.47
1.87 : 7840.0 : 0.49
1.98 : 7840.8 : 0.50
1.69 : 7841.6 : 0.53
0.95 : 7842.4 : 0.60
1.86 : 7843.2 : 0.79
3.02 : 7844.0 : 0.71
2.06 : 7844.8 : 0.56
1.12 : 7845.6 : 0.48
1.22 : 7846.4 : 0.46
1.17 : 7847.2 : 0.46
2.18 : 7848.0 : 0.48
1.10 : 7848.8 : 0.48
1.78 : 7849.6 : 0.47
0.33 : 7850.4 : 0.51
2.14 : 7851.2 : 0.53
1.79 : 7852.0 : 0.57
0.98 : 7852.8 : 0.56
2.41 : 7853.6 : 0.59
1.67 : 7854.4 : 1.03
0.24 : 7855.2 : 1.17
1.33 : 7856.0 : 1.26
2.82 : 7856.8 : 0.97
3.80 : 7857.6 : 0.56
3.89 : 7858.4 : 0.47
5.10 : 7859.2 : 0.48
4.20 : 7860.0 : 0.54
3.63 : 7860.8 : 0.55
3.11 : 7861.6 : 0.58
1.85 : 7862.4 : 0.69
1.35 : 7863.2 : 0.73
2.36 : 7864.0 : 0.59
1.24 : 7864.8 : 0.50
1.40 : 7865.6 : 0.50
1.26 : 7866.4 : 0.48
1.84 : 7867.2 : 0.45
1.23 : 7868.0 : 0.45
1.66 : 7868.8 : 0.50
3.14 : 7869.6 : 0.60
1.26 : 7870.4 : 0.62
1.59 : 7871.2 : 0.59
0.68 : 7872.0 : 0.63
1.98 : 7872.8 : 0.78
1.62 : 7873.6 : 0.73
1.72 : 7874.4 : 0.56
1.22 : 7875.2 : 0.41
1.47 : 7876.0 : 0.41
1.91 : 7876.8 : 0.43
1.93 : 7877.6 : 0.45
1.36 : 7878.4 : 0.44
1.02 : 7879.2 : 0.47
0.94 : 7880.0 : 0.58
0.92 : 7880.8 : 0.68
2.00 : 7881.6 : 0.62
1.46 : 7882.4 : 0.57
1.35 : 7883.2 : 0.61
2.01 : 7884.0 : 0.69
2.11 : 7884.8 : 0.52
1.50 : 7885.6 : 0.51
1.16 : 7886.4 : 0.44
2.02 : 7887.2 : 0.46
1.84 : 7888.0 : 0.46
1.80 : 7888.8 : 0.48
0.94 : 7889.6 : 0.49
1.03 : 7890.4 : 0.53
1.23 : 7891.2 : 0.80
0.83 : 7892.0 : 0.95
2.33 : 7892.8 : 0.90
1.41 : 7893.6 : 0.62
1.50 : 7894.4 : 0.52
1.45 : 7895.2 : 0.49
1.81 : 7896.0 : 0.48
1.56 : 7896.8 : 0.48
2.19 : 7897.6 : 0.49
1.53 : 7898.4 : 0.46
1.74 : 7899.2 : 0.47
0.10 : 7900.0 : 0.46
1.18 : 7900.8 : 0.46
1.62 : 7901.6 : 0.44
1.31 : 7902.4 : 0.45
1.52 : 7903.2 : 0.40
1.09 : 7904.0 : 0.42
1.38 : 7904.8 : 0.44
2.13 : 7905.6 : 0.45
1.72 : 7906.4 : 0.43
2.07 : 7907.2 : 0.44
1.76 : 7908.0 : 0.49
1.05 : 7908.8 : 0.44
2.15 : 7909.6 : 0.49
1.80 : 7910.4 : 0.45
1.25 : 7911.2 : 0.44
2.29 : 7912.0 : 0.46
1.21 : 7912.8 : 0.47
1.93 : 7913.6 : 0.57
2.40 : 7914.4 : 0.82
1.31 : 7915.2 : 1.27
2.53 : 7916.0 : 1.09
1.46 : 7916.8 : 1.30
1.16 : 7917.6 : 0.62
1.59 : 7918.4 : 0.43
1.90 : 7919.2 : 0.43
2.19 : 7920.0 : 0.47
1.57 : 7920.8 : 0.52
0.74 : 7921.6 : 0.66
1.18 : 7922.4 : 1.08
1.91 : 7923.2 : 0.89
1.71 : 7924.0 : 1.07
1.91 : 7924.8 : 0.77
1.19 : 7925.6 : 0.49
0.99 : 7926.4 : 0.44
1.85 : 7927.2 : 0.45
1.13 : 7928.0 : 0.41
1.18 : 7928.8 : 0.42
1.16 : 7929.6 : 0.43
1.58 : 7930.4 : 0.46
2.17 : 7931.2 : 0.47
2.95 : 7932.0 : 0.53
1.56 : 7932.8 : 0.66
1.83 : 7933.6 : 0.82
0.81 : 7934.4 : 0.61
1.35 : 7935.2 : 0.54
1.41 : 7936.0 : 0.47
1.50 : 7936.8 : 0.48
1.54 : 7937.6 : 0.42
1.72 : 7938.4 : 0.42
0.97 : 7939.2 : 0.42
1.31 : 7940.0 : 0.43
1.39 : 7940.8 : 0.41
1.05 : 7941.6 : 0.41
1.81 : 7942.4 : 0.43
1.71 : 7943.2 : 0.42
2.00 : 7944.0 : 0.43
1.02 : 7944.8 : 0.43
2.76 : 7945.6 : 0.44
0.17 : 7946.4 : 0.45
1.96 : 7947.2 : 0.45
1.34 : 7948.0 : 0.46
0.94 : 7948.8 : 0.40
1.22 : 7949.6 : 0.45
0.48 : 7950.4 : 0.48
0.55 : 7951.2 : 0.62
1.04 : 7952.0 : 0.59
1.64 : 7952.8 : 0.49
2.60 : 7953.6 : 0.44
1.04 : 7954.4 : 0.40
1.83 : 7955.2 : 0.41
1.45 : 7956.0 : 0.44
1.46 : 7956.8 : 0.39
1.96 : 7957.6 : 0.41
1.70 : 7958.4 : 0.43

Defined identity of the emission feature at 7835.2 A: H-alpha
